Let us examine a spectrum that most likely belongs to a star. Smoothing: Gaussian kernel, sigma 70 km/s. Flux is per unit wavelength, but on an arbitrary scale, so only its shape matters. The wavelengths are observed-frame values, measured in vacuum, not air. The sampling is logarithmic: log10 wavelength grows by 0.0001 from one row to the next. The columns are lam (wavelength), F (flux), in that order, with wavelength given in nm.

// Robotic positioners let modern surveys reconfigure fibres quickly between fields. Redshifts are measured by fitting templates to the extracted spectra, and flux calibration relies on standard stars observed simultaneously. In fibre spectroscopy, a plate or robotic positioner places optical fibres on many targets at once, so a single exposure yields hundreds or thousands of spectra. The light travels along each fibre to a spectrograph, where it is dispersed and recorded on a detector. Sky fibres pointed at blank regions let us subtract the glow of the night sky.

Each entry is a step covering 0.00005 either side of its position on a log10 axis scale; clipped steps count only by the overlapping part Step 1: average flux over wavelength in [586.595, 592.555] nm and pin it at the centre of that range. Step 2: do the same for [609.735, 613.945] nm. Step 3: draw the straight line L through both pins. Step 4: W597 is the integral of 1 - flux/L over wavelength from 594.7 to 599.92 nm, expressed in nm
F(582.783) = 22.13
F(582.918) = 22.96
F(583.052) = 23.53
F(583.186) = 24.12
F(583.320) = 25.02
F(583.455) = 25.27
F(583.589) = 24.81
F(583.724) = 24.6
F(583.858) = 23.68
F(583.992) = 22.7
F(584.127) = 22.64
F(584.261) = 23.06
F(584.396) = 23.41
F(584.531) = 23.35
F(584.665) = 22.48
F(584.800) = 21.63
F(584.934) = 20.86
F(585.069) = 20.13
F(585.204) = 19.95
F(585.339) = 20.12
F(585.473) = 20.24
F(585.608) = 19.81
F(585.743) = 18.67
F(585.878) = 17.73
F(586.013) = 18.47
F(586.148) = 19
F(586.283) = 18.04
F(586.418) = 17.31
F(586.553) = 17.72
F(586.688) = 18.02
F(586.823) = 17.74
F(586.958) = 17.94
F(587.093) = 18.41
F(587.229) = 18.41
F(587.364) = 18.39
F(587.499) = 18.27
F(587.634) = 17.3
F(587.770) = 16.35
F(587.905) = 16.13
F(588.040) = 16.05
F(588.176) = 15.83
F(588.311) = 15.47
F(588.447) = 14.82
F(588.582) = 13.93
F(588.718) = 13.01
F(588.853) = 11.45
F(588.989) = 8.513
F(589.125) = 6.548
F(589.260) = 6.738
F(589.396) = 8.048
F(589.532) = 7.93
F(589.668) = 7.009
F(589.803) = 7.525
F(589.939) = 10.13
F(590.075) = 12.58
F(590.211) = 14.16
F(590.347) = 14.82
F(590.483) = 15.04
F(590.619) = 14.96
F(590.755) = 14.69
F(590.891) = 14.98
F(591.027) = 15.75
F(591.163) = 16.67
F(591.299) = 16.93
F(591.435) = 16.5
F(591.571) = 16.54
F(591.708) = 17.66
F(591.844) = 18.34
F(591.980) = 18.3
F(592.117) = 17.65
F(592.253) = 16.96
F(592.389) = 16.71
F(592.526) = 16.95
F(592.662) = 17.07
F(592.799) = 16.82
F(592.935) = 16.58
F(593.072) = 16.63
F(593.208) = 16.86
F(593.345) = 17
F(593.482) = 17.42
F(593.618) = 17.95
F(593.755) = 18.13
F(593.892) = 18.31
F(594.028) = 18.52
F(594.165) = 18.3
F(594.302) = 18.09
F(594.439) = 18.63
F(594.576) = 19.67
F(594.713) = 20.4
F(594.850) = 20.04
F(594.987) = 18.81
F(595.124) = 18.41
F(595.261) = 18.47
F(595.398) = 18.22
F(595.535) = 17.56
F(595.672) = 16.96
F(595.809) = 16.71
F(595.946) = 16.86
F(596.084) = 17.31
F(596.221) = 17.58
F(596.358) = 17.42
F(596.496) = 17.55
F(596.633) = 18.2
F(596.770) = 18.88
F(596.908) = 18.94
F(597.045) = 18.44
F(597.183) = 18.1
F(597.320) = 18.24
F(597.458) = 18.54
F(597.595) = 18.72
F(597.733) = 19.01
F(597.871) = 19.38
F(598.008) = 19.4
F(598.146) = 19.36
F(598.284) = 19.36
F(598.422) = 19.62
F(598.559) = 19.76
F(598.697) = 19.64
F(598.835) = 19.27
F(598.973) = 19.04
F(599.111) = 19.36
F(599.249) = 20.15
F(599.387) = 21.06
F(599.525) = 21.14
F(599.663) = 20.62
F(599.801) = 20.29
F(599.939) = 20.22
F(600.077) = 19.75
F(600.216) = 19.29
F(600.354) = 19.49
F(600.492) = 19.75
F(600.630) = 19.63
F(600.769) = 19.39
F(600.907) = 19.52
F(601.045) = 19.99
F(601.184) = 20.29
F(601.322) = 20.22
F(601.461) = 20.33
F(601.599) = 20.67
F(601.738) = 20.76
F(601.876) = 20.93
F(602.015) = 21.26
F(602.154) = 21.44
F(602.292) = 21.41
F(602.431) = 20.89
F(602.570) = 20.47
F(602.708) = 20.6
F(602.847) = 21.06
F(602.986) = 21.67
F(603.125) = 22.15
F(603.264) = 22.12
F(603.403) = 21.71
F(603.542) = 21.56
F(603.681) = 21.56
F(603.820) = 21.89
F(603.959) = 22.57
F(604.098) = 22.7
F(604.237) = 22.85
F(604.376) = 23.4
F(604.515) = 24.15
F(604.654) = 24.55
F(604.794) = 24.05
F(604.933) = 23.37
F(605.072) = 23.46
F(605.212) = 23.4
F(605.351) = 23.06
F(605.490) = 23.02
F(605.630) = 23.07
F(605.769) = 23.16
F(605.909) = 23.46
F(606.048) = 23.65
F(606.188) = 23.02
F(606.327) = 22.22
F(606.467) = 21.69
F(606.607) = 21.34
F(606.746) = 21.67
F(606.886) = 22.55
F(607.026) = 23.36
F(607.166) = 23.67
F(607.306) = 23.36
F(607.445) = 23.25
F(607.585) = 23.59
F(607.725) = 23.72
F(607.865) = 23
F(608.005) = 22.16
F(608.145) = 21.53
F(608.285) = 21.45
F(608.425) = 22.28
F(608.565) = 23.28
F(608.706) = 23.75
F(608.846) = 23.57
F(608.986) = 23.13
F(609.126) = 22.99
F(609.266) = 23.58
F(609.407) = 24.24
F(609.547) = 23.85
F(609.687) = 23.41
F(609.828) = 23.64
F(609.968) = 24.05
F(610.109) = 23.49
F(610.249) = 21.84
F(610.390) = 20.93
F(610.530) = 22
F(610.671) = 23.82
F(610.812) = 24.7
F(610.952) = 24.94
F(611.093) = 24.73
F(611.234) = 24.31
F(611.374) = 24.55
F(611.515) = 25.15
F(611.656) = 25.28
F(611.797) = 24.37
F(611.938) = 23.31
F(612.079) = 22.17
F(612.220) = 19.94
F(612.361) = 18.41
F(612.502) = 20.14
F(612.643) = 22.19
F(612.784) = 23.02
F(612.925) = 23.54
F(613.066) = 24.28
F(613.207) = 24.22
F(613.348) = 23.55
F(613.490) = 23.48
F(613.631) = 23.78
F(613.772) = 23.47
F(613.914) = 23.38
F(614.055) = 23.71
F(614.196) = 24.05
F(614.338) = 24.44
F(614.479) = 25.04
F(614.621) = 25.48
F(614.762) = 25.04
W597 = -0.36 nm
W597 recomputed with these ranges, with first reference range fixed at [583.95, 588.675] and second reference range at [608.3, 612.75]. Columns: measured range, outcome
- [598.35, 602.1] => 0.22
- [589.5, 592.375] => 0.73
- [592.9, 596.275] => 0.38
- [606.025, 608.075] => -0.03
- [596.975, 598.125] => 0.11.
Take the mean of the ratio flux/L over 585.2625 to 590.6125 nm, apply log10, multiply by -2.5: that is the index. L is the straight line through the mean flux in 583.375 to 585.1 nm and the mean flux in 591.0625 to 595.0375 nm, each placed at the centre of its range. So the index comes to 0.37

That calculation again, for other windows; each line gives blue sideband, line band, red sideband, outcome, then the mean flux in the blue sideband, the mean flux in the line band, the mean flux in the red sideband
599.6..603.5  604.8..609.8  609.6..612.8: -0.05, 20.6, 23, 23.1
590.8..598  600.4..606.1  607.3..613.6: -0.05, 17.8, 21.8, 23.2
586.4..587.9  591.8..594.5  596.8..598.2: 0.05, 17.8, 17.6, 18.8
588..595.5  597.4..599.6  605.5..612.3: -0.06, 15.5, 19.6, 23.2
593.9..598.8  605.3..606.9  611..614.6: -0.06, 18.5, 22.7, 23.4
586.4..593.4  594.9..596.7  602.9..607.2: 0.02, 15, 17.7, 22.8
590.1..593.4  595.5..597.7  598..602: 0.04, 16.4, 17.9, 20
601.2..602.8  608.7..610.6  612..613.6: -0.06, 20.8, 23.2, 22.3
